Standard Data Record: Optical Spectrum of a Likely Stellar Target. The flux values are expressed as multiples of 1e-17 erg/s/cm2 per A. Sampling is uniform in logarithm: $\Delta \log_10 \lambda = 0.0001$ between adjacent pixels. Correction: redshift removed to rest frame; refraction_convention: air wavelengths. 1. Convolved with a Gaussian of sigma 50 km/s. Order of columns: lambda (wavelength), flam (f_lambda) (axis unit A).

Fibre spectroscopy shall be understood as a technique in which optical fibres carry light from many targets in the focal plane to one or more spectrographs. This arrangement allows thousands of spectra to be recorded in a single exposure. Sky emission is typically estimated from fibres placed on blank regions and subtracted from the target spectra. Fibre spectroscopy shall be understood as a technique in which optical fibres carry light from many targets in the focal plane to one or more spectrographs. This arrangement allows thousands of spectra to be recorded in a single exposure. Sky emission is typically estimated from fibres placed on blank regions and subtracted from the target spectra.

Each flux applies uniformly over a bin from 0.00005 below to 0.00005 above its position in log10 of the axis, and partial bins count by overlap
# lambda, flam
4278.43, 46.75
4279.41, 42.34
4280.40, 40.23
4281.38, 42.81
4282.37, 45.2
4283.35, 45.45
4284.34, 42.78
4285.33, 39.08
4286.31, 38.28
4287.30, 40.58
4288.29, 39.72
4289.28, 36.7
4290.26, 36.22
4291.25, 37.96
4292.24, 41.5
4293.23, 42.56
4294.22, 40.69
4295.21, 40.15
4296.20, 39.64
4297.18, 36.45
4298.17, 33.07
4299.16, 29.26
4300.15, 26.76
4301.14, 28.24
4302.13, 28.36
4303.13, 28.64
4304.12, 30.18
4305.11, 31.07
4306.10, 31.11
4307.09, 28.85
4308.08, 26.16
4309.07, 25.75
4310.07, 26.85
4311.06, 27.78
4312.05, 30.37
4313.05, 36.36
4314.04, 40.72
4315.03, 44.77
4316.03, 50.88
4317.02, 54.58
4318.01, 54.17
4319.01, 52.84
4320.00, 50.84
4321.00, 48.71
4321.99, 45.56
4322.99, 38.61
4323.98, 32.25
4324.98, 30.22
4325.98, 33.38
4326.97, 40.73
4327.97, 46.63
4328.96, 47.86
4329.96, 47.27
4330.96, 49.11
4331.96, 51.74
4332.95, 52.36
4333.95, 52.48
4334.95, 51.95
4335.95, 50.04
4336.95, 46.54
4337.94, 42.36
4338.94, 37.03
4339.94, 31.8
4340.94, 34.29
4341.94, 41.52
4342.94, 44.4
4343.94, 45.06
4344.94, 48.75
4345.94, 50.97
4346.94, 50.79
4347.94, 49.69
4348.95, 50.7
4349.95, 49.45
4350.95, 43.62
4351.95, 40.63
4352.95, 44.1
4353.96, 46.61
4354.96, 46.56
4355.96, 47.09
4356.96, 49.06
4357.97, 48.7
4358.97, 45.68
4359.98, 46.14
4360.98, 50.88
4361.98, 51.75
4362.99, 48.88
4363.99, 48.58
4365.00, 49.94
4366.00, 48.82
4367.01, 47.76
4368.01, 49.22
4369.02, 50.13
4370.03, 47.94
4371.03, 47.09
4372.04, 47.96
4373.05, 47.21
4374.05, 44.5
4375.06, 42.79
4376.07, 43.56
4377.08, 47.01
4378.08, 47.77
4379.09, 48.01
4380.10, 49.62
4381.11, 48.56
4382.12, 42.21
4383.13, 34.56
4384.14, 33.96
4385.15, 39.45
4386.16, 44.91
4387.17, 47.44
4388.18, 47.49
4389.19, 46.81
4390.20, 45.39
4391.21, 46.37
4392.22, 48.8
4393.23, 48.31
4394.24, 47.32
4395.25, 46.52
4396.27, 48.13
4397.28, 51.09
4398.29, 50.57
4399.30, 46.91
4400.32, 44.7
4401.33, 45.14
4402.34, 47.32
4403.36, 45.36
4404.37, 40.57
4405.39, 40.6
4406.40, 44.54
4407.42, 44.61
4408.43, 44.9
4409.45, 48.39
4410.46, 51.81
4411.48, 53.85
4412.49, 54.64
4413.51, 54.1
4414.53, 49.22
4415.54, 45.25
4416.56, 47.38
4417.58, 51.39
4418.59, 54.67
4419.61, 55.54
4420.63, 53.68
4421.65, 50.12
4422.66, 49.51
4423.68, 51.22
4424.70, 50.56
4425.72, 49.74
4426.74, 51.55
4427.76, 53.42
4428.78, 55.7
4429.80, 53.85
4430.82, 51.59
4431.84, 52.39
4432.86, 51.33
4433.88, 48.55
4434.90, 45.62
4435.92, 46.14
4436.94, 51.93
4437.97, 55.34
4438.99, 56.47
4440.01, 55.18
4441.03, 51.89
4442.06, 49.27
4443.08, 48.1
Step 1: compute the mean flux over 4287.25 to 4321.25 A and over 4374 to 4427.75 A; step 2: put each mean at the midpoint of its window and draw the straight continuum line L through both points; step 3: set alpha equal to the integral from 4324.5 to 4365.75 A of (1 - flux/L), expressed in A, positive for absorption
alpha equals -4.6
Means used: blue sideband 37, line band 46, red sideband 47.4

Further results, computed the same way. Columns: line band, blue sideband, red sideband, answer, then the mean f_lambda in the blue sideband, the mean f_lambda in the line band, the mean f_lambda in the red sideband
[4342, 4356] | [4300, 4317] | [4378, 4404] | -2.8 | 32.7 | 46.9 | 45.8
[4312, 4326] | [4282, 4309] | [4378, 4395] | -2.1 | 35.5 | 43.7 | 45.1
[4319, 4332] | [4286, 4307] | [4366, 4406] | -1.6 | 34.9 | 43.4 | 45.9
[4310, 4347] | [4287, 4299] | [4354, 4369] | -0.2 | 38.5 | 43.9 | 48.5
